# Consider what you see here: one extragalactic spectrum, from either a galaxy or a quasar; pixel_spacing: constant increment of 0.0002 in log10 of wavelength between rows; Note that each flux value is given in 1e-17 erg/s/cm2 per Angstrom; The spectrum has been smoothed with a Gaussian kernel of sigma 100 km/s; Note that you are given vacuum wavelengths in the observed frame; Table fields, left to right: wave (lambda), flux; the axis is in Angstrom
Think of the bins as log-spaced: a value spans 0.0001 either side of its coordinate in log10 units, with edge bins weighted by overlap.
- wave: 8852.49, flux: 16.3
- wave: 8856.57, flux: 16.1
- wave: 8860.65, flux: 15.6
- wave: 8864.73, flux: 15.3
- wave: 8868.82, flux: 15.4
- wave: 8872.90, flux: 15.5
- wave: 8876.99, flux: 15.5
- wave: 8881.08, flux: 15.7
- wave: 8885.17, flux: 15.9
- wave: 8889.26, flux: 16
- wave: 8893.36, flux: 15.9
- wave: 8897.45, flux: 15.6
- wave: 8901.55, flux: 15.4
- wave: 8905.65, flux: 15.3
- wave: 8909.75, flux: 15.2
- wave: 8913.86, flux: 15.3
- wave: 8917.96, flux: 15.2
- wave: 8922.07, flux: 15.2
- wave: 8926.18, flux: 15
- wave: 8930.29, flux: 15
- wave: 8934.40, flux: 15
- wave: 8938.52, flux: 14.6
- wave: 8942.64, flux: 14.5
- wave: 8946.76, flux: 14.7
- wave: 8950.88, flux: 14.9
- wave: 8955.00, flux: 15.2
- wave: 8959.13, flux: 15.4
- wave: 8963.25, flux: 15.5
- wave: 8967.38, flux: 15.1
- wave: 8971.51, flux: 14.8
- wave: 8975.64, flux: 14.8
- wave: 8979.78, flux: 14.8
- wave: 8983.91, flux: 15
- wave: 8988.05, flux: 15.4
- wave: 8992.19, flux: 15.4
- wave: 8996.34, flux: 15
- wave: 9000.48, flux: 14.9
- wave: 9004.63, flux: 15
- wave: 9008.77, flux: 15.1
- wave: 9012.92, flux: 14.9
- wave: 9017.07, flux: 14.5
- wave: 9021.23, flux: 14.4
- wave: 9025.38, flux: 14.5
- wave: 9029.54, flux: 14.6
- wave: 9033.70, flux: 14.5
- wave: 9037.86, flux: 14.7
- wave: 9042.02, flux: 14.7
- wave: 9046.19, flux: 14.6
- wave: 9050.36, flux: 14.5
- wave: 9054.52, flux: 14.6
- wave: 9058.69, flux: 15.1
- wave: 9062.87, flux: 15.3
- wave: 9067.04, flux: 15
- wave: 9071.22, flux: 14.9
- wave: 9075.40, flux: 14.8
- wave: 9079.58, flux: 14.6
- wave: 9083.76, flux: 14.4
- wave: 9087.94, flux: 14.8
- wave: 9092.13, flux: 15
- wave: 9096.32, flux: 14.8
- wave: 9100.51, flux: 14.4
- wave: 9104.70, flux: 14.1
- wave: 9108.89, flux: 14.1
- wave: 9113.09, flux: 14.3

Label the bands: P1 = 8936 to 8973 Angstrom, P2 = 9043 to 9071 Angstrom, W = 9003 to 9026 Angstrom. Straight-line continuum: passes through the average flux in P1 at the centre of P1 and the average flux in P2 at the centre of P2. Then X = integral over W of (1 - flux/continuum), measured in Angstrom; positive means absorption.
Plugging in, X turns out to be 0.2 Angstrom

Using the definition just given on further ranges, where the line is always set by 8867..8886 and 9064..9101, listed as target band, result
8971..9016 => 0.4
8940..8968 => 0.5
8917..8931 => 0.3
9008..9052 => 1.0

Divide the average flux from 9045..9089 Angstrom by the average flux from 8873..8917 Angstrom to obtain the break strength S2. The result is 0.9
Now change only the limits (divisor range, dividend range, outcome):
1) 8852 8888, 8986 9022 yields 0.95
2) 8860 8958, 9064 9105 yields 0.96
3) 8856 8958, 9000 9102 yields 0.96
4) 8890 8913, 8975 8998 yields 0.97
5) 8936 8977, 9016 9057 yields 0.97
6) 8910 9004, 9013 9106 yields 0.98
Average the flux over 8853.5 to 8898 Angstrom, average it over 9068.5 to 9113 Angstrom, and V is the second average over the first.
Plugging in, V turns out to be 0.9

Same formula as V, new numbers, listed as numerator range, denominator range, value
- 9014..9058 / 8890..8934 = 0.95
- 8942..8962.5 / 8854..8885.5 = 0.96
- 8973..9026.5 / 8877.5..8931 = 0.96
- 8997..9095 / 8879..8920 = 0.95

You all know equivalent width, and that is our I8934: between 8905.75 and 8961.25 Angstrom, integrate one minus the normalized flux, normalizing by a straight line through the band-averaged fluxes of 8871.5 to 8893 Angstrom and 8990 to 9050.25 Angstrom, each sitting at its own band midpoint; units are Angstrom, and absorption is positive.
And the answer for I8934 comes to 1.3 Angstrom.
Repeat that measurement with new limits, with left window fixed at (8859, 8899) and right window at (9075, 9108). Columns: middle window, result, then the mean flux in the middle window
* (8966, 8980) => 0.28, 14.9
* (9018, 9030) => 0.35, 14.5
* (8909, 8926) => 0.27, 15.2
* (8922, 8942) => 0.62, 14.9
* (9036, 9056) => 0.26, 14.6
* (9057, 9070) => -0.35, 15.1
